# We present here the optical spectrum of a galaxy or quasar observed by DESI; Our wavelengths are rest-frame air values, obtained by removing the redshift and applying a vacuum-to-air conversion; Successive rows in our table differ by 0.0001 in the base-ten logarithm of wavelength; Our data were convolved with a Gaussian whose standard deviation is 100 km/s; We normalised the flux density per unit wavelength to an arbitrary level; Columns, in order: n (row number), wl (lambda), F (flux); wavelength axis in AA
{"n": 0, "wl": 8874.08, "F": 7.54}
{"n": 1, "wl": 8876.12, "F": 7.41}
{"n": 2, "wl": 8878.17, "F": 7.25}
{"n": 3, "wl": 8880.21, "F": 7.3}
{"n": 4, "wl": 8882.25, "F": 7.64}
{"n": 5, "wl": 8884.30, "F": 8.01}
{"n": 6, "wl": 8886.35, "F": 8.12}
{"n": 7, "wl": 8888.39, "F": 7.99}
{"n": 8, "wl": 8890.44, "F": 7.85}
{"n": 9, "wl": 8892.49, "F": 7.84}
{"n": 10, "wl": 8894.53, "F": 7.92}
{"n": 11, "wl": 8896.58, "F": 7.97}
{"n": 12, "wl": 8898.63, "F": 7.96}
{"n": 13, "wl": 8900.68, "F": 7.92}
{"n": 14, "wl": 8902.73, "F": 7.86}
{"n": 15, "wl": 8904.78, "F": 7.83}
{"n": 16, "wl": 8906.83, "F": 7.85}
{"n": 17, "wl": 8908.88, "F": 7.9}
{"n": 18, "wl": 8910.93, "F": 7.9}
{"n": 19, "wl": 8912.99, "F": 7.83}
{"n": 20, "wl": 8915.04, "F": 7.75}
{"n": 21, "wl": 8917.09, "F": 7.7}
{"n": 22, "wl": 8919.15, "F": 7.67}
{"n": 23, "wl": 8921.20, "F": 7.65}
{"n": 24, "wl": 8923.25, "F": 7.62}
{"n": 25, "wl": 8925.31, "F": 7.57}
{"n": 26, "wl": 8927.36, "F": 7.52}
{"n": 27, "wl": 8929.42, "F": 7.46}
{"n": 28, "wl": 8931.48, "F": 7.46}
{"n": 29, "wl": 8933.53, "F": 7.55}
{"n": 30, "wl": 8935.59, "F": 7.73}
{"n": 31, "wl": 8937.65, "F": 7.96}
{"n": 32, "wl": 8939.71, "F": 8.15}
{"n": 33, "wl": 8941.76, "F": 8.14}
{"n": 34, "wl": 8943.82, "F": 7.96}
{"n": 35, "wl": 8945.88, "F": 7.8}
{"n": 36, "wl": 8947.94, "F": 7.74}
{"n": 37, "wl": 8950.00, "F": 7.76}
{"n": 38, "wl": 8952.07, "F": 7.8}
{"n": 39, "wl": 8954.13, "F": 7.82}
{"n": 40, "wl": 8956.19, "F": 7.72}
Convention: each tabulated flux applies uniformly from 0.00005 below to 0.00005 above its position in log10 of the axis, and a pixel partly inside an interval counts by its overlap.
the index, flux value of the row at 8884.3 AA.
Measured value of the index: 8.01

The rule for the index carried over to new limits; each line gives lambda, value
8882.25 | 7.64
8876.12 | 7.41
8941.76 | 8.14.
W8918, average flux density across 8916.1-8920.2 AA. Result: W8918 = 7.68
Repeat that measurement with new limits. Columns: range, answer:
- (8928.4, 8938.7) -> 7.63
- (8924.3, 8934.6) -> 7.51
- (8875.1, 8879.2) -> 7.33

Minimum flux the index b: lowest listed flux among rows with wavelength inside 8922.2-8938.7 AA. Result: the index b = 7.46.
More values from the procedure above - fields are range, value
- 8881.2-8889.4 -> 7.64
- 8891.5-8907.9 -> 7.83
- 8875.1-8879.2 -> 7.25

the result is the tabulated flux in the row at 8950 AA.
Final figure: 7.76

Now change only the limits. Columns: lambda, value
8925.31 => 7.57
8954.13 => 7.82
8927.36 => 7.52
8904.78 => 7.83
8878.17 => 7.25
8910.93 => 7.9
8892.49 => 7.84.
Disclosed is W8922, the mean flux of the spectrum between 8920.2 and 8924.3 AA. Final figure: 7.63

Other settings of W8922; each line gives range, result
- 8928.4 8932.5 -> 7.45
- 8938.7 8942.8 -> 8.16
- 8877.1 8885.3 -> 7.55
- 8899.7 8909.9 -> 7.87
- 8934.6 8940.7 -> 7.94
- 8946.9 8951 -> 7.75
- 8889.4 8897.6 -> 7.9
